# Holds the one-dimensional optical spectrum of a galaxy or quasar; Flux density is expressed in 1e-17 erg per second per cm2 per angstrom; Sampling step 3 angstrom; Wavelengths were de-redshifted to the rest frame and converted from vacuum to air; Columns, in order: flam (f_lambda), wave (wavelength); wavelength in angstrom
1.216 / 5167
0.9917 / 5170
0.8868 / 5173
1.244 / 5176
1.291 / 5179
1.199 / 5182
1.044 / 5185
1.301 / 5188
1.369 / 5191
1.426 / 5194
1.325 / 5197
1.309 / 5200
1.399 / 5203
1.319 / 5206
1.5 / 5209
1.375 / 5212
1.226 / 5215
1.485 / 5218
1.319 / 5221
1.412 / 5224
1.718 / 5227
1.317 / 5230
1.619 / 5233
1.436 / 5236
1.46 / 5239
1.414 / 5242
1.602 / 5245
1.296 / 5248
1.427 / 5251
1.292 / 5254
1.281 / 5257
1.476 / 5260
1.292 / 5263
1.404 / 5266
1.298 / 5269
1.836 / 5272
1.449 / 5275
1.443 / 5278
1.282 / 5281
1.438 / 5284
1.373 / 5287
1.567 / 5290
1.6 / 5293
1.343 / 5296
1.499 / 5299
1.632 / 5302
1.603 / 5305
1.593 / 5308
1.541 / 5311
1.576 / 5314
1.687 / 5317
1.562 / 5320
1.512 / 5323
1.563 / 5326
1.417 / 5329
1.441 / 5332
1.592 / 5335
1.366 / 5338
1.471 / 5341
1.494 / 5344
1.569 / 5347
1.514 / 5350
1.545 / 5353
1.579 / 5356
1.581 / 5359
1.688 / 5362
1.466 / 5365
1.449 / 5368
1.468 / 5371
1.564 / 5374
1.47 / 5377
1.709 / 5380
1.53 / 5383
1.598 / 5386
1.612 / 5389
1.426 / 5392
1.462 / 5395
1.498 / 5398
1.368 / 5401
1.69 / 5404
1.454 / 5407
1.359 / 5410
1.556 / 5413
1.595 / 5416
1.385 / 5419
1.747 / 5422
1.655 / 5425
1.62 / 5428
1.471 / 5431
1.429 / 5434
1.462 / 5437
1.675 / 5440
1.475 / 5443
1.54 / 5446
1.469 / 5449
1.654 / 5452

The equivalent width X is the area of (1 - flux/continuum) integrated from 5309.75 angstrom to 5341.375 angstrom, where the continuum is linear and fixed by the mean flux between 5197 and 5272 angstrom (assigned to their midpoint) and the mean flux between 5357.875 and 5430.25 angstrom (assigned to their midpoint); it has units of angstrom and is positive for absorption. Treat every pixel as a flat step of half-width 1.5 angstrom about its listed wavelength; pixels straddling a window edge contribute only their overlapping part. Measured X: -0.8 angstrom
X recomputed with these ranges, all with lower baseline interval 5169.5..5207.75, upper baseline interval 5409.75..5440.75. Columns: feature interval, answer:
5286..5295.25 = -0.9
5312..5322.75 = -1.4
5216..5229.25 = -1.8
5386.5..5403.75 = 0.1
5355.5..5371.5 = -0.8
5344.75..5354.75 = -0.6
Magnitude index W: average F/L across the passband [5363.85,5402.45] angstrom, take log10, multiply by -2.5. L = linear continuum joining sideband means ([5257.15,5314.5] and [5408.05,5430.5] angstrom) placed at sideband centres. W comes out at 0.02 mag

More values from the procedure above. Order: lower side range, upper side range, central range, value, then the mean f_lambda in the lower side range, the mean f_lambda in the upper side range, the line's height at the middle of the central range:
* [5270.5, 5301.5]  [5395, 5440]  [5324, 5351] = 0.01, 1.49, 1.52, 1.5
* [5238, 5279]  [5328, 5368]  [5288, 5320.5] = -0.06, 1.43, 1.52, 1.47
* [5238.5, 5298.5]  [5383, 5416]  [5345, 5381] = -0.04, 1.43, 1.51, 1.49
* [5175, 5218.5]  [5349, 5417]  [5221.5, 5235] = -0.11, 1.32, 1.53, 1.35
